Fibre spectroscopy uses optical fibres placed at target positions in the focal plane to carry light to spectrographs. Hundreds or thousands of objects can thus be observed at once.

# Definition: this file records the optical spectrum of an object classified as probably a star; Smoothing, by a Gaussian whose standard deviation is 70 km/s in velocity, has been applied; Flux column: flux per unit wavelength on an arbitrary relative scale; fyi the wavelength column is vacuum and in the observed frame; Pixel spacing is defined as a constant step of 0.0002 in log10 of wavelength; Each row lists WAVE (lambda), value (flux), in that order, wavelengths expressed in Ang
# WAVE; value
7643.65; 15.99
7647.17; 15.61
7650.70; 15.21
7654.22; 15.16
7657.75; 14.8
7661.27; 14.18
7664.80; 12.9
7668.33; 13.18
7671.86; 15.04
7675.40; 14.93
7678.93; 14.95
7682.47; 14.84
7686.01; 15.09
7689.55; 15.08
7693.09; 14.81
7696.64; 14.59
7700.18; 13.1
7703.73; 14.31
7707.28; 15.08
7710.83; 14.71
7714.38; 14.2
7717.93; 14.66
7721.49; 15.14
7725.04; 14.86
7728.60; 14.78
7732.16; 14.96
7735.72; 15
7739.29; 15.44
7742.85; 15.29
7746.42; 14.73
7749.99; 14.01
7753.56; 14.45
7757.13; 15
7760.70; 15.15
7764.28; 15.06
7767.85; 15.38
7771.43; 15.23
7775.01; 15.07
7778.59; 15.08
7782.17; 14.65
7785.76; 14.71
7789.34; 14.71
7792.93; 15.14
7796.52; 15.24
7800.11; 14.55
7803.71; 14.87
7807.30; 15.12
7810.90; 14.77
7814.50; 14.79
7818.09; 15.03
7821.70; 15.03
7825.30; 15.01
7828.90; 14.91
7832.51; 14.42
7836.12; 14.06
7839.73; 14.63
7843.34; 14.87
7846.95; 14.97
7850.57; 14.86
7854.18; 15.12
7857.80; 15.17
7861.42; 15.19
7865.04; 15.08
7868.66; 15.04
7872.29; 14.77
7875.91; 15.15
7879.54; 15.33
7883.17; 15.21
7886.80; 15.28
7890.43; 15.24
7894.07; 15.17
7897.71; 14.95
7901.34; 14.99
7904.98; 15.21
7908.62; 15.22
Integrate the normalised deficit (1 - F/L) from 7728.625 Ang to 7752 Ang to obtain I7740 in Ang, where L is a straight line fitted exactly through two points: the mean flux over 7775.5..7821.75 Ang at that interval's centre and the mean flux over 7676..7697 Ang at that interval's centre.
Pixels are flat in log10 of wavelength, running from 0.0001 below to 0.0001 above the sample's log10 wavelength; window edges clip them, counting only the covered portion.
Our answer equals 0.0 Ang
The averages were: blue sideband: 14.9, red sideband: 14.9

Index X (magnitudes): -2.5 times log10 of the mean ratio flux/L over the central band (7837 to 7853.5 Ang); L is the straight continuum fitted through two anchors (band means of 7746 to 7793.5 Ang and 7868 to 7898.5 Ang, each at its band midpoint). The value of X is 0.02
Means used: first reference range 14.9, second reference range 15.1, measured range 14.8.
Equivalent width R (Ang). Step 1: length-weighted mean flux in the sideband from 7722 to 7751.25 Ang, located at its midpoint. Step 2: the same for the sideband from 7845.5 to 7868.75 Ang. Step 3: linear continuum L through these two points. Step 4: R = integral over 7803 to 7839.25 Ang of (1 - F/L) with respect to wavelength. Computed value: 0.5 Ang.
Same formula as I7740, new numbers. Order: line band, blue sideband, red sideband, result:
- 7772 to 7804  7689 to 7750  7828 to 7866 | -0.27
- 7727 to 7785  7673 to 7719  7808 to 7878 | -0.80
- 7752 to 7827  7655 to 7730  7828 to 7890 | -0.89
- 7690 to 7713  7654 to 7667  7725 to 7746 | 0.25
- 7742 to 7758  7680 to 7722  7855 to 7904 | 0.12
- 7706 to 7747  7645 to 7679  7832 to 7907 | -0.52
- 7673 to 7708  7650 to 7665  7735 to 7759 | -0.02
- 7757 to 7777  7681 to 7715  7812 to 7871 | -0.58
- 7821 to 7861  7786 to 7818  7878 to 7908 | 0.50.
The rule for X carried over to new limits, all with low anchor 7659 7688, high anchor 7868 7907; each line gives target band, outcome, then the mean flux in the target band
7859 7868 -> -0.01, 15.1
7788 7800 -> -0.01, 15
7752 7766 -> -0.02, 14.9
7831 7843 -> 0.04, 14.4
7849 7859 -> 0.00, 15.1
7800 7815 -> 0.00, 14.8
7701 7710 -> 0.00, 14.5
